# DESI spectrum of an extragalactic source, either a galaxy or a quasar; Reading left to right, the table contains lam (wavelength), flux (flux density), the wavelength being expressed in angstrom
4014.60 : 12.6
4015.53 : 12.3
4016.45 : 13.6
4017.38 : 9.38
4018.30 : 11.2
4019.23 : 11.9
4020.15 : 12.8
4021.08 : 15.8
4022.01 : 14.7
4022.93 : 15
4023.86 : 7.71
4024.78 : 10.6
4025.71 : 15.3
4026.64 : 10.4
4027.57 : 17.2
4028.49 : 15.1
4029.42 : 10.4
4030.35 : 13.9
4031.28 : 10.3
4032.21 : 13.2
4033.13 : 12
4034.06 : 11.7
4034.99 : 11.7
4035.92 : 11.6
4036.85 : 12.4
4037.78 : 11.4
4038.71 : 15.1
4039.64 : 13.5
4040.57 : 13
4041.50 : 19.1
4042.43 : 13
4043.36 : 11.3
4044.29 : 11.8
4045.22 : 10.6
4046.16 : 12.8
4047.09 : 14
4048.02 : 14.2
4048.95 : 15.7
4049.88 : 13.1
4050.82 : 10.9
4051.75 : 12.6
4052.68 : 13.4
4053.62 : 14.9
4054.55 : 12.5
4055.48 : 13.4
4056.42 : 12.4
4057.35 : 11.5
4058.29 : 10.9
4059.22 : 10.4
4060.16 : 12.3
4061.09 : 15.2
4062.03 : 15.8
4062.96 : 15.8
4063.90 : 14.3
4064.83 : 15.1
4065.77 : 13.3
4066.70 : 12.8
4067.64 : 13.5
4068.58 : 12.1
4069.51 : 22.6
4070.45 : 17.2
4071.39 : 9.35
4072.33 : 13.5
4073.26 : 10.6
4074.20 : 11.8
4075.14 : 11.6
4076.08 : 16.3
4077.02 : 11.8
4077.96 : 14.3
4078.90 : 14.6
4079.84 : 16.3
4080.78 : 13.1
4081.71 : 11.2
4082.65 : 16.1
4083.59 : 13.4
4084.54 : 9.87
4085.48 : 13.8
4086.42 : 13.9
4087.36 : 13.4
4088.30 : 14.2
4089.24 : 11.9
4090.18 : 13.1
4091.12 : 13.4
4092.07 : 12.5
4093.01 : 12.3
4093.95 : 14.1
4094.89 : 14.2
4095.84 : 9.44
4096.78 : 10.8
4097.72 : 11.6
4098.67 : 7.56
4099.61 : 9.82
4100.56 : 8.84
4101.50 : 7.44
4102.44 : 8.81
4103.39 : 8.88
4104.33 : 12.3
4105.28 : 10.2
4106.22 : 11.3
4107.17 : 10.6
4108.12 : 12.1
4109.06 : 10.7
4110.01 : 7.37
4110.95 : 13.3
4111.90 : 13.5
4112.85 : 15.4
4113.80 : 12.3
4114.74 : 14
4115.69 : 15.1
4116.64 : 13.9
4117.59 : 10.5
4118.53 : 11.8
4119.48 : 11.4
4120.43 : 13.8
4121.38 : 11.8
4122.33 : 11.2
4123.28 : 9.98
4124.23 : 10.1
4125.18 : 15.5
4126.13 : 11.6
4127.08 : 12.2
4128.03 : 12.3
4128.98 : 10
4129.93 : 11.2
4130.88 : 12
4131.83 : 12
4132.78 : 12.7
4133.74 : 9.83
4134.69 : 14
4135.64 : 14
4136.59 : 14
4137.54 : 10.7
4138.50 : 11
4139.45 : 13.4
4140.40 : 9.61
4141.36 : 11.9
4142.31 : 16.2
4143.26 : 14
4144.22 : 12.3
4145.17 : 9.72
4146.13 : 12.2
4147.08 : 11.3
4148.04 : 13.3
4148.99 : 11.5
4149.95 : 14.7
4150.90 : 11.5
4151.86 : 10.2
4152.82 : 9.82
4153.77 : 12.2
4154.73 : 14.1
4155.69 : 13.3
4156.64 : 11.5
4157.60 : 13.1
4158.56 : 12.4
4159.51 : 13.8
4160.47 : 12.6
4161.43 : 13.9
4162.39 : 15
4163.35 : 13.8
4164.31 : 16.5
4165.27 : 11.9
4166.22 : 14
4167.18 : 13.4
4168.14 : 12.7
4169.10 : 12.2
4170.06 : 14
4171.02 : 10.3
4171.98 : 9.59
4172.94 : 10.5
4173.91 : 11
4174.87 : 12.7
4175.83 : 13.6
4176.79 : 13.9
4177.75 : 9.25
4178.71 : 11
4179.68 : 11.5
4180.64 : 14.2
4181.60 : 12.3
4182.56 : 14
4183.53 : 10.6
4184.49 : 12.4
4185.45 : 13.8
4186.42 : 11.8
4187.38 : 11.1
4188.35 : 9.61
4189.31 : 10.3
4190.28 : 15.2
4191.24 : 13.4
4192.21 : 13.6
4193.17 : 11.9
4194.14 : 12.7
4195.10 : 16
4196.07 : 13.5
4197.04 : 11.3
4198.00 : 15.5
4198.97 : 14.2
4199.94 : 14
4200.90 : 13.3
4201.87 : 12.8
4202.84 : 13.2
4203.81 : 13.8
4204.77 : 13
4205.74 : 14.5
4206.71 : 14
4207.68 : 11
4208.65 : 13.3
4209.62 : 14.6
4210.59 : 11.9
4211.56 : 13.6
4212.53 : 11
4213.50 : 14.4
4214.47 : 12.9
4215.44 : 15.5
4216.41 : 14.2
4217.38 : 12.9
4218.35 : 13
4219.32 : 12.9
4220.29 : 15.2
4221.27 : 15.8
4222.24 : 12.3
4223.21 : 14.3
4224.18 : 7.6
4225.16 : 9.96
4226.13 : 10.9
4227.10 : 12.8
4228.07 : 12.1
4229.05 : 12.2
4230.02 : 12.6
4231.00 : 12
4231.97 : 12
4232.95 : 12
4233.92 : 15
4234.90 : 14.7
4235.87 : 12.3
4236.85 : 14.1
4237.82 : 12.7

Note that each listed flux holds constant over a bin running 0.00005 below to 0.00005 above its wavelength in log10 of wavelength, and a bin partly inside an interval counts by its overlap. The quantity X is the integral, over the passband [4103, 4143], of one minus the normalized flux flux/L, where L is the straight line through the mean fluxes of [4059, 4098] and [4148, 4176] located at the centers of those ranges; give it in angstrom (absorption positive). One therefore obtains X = 2.9 angstrom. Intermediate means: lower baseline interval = 13.4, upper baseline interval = 12.6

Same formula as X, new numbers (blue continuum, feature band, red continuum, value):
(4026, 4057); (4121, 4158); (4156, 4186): 1.80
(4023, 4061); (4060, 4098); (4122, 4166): -2.64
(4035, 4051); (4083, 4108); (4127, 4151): 2.32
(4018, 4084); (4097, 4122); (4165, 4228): 3.31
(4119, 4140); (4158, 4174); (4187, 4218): -0.30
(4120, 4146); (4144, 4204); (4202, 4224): 0.80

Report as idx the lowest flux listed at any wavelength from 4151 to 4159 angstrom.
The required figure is 9.82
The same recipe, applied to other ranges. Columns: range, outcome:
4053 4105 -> 7.44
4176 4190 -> 9.25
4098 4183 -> 7.37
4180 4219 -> 9.61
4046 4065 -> 10.4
